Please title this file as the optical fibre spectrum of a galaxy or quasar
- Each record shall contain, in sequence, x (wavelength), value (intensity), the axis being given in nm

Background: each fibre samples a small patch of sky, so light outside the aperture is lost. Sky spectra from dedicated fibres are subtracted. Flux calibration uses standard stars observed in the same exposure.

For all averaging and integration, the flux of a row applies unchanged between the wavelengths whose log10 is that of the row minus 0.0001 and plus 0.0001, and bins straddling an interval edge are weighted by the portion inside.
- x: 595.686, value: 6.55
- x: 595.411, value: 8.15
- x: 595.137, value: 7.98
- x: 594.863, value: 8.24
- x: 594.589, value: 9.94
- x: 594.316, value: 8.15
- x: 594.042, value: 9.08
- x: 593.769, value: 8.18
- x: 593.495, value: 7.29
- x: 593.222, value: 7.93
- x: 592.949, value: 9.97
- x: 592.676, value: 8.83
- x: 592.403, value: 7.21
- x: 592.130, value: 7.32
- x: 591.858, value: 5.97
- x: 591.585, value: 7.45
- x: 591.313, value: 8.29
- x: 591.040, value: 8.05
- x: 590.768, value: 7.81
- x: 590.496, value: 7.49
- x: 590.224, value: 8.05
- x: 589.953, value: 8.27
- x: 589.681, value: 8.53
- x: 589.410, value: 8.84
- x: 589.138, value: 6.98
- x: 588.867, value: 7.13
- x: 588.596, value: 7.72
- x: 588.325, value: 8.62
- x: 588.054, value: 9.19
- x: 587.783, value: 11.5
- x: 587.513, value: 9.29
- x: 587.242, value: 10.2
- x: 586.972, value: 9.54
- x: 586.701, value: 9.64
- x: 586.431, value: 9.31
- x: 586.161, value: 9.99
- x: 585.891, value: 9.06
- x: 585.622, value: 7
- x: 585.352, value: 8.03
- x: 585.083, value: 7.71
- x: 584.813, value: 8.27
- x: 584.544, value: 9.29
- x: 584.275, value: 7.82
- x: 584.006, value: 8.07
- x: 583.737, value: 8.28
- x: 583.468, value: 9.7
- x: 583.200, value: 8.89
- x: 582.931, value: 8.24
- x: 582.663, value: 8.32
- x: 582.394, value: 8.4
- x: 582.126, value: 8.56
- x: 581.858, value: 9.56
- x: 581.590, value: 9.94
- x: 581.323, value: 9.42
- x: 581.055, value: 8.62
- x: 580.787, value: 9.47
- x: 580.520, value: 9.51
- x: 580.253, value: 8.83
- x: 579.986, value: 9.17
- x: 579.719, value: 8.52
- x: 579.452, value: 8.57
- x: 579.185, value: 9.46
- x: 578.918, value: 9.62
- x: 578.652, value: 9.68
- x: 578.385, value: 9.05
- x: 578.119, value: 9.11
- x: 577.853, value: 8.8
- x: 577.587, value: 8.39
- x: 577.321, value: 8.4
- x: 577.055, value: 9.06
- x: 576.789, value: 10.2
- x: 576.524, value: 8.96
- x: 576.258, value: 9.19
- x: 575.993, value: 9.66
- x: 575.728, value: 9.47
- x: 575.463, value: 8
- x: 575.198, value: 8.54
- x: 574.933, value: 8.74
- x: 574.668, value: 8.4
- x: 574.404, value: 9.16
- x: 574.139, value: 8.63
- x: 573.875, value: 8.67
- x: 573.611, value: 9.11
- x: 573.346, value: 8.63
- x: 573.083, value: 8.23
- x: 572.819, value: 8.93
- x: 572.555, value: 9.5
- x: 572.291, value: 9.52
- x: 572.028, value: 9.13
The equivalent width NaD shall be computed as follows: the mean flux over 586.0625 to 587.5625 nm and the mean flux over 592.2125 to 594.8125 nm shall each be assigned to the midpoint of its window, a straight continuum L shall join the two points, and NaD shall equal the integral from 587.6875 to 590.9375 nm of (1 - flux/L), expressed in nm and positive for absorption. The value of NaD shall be 0.33 nm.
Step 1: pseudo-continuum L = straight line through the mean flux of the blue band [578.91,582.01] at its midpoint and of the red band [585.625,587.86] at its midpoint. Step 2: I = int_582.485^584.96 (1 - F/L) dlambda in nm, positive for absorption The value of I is 0.23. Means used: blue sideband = 9.2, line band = 8.53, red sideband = 9.61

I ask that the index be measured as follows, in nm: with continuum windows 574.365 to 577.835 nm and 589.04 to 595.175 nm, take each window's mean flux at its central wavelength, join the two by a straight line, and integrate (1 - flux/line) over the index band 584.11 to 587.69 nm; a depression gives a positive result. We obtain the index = -0.20 nm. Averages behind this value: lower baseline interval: 8.93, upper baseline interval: 8.09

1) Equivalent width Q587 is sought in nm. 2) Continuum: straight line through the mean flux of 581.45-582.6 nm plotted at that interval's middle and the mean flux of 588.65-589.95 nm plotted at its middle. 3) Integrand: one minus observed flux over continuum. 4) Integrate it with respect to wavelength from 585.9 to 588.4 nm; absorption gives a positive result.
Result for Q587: -0.44 nm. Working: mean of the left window 9.07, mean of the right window 7.9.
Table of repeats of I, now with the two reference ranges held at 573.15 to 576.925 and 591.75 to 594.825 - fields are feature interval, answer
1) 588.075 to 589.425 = 0.080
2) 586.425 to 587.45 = -0.150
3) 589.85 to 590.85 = 0.050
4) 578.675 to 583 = -0.166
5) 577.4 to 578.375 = 0.005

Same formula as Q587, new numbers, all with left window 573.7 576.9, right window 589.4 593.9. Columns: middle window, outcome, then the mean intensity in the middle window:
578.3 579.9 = -0.08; 9.15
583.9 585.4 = 0.03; 8.21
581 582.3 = -0.10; 9.23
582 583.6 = -0.04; 8.68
